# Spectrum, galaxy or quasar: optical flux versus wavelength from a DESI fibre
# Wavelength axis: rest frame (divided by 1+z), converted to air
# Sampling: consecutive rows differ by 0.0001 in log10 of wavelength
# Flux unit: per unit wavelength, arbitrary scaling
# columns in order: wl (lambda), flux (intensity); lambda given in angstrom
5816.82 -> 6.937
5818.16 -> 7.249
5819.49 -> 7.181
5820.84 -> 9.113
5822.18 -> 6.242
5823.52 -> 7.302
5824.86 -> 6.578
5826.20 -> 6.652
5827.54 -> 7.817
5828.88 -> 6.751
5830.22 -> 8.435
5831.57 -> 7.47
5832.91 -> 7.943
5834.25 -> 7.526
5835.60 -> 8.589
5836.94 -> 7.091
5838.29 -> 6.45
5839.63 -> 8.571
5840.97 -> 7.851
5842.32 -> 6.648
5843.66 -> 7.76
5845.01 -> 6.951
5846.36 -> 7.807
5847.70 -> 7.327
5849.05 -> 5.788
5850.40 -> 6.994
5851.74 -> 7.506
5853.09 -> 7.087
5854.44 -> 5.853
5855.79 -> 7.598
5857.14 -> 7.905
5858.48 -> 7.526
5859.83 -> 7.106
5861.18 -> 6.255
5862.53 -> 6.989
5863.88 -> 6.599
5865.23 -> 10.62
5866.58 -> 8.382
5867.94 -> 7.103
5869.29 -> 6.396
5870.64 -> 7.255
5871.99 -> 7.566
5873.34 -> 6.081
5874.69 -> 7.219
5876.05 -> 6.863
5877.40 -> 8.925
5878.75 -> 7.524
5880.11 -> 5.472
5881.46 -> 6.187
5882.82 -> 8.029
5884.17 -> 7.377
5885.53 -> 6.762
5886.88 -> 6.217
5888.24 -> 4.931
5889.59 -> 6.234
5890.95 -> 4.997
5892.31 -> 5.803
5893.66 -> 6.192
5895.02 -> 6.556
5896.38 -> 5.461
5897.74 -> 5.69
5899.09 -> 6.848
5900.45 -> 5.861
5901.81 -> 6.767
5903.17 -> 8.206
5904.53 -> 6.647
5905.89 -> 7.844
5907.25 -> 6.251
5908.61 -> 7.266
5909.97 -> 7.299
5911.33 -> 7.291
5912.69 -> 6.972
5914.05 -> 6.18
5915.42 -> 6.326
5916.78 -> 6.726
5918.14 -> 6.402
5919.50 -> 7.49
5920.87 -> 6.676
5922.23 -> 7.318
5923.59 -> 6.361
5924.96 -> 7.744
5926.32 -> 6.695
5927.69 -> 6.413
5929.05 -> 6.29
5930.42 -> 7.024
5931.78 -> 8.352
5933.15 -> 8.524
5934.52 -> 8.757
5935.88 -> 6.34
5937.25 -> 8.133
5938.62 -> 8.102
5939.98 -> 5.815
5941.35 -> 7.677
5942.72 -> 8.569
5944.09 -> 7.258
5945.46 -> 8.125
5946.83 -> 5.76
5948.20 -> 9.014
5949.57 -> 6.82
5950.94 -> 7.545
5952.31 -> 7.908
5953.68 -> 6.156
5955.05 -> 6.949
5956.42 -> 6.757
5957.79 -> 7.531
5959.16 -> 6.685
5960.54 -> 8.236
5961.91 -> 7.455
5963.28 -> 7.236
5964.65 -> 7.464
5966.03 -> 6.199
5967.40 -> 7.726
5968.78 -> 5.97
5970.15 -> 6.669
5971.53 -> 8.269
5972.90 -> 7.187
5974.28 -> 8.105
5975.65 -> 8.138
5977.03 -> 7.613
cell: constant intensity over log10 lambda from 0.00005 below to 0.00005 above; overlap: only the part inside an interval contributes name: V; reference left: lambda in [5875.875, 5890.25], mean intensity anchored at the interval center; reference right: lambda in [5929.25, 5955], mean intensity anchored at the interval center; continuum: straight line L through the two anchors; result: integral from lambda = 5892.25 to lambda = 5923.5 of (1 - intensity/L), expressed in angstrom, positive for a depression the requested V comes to 1.7 angstrom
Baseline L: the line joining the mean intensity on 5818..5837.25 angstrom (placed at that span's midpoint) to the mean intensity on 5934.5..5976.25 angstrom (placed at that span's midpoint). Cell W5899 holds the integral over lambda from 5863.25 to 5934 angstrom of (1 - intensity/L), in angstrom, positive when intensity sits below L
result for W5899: 4.91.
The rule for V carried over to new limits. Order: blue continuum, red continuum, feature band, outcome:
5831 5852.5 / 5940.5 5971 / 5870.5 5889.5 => 1.3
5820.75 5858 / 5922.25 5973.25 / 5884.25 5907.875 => 3.1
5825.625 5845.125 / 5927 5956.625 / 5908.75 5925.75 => 1.2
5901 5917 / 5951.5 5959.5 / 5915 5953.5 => -1.5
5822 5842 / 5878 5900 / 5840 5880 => -2.5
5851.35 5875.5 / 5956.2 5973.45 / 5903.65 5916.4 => 0.6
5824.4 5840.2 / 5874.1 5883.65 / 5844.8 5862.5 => 0.7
